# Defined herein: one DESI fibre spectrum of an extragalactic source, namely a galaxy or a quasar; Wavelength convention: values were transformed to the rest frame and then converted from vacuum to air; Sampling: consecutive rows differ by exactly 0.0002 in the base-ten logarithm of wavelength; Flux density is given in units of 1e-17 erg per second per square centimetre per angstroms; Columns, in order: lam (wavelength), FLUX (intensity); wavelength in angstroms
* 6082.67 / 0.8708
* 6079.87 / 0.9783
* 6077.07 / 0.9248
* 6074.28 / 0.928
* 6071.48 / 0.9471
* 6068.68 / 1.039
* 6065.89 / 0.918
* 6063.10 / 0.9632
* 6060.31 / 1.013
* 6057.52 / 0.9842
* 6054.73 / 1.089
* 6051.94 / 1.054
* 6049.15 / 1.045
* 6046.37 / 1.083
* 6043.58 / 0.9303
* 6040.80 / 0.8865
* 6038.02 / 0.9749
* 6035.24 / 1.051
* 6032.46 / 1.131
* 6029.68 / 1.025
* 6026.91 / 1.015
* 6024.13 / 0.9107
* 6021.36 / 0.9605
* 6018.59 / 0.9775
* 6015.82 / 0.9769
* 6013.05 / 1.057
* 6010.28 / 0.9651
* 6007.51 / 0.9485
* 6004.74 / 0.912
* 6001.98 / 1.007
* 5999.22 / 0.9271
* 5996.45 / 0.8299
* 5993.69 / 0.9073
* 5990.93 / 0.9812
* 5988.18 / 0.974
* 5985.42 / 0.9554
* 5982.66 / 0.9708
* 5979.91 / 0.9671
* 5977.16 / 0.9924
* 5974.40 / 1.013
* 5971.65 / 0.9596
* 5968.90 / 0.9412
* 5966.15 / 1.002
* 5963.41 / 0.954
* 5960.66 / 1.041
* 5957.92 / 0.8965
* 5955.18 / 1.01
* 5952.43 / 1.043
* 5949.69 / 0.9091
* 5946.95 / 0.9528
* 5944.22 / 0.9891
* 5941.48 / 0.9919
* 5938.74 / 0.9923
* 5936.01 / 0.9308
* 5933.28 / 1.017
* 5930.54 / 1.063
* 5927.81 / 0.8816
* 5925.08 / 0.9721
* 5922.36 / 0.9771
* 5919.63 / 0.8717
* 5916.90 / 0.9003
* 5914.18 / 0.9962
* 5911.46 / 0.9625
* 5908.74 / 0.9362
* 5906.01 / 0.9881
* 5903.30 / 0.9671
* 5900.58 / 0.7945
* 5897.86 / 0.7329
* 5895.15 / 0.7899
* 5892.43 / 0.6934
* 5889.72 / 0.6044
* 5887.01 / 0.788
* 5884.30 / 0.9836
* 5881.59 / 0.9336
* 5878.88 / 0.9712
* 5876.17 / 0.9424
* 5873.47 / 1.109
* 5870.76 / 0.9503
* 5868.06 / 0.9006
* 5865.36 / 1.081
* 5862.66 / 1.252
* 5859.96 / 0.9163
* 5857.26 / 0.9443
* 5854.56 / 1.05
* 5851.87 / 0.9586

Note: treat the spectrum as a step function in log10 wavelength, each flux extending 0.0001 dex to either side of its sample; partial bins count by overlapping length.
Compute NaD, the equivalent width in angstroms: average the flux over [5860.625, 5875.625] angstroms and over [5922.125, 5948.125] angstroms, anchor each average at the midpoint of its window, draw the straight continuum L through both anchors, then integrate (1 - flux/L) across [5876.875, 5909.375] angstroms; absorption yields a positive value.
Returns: 5.5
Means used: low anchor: 1.05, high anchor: 0.977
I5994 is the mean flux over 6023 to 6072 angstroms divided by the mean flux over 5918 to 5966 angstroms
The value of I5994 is 1.0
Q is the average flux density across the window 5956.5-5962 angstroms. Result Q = 0.97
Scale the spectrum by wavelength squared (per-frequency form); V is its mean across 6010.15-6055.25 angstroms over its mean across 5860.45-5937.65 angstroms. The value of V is 1.14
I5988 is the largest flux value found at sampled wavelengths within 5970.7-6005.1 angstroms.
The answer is 1.013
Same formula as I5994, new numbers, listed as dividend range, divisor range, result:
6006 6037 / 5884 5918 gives 1.17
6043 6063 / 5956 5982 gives 1.05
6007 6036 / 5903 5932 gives 1.05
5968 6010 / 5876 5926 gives 1.08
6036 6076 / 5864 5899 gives 1.12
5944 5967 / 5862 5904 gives 1.09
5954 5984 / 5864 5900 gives 1.11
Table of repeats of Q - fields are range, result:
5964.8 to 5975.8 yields 0.978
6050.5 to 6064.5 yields 1.02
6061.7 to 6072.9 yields 0.967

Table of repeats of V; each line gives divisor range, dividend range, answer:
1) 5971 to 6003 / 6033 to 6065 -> 1.08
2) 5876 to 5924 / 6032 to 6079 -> 1.19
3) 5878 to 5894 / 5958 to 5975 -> 1.22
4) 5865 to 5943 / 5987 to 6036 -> 1.10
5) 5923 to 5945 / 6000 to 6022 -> 1.02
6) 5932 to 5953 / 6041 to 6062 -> 1.08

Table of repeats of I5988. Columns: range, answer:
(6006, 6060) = 1.131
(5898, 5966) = 1.063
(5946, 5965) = 1.043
